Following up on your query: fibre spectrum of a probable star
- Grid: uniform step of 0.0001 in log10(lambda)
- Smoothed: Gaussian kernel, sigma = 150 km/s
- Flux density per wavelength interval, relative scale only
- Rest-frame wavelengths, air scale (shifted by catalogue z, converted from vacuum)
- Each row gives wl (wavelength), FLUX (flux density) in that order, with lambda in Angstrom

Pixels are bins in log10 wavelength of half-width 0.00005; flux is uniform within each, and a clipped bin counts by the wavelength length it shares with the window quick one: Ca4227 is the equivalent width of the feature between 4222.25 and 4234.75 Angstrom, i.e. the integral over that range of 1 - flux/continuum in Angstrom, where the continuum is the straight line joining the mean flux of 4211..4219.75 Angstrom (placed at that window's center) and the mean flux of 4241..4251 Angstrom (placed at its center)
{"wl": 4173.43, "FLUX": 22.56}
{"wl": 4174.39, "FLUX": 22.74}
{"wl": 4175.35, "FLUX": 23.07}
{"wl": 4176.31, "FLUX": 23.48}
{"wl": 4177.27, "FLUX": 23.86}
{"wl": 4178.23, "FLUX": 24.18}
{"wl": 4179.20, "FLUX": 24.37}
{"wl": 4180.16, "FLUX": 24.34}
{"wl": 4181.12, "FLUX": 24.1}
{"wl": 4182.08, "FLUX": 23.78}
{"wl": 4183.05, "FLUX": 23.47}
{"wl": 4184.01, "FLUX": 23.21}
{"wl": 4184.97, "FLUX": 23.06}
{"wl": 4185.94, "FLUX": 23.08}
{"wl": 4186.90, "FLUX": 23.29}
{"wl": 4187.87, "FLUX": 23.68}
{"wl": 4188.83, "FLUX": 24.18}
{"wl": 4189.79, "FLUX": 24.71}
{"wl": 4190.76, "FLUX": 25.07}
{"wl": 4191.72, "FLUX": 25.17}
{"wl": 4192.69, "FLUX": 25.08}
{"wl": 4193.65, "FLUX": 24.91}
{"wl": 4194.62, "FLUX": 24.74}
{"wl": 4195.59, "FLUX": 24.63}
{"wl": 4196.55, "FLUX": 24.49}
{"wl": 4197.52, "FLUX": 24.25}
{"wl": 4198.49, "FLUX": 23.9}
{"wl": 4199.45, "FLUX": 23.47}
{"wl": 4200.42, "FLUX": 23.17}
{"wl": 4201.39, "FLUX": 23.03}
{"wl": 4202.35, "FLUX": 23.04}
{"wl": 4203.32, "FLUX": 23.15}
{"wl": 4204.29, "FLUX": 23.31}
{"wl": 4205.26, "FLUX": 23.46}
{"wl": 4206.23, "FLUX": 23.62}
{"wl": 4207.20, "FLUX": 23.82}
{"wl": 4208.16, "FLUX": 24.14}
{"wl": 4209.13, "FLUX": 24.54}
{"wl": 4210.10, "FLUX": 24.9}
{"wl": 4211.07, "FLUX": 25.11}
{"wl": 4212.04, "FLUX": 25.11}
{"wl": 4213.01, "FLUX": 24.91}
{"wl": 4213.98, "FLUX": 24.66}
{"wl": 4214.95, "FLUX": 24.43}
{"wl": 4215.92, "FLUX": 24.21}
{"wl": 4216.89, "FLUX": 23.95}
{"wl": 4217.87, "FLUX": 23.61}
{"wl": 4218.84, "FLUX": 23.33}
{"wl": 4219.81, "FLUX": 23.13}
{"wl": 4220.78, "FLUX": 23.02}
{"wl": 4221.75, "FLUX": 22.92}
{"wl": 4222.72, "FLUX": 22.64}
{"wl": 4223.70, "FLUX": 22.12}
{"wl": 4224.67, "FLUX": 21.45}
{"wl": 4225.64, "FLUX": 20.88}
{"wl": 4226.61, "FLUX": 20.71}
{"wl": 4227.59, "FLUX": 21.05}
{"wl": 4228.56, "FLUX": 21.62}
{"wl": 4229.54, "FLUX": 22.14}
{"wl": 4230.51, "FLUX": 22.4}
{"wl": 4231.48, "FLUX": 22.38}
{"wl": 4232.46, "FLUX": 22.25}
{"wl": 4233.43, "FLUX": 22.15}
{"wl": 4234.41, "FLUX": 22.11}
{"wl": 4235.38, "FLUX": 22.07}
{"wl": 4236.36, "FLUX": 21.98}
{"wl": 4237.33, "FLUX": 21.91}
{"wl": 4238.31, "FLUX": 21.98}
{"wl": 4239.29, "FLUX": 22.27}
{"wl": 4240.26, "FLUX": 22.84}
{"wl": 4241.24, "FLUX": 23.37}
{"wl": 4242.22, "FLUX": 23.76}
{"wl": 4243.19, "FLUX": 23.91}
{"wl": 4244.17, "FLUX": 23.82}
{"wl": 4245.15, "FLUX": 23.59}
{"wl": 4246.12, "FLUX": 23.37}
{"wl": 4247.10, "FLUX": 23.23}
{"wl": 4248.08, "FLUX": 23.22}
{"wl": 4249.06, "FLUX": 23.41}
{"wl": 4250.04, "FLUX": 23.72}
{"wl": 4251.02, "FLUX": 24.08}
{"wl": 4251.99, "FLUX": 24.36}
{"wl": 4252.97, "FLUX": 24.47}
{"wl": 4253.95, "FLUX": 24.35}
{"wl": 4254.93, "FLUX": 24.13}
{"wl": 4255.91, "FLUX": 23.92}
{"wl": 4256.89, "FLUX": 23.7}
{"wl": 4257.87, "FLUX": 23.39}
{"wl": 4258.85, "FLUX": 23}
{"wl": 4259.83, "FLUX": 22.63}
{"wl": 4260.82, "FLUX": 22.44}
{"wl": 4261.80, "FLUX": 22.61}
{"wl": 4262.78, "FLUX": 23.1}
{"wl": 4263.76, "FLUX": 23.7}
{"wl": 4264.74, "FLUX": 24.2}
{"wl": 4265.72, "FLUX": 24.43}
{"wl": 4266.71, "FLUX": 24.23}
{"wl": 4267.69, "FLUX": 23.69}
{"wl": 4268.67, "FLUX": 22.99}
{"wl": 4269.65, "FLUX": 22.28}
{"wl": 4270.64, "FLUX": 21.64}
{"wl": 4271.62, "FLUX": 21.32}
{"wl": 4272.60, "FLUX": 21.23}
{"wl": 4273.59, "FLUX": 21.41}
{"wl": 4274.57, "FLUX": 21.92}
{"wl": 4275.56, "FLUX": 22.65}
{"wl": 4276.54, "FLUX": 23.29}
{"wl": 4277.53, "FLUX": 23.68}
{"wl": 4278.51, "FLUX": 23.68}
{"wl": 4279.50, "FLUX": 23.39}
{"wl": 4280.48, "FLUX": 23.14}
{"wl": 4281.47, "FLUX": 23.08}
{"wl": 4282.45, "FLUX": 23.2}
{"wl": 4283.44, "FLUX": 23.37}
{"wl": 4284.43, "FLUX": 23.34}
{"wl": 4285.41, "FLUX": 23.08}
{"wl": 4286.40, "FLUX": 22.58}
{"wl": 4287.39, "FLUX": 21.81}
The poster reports 1.1 Angstrom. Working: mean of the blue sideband 24.3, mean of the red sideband 23.6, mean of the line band 21.8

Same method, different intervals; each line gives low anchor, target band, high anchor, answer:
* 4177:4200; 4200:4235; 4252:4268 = 1.18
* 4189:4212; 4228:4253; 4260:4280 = 0.56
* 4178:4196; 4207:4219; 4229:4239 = -0.72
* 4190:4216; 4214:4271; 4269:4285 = 0.90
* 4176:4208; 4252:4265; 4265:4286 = -0.23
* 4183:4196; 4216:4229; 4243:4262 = 0.80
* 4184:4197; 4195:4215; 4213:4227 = -0.33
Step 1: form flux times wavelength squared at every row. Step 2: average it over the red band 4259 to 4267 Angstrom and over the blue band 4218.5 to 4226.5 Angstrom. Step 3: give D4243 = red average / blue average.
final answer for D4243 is 1.1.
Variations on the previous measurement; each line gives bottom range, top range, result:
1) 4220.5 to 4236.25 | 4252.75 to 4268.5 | 1.09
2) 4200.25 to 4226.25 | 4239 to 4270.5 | 1.02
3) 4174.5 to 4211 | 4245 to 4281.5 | 1.00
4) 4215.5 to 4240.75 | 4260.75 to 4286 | 1.05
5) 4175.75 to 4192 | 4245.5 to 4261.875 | 1.02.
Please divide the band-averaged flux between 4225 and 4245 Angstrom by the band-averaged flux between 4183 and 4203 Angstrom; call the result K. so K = 0.93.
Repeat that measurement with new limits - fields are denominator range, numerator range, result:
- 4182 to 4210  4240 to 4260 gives 0.99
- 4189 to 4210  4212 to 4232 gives 0.95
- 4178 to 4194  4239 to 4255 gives 0.98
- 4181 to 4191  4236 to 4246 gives 0.97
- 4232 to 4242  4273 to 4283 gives 1.03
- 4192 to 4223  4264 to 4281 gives 0.96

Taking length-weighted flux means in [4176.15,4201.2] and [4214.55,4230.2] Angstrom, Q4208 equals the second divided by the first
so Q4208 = 0.9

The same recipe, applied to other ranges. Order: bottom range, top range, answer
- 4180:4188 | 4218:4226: 0.96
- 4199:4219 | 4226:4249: 0.94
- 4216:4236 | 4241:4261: 1.06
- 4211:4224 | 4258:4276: 0.96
